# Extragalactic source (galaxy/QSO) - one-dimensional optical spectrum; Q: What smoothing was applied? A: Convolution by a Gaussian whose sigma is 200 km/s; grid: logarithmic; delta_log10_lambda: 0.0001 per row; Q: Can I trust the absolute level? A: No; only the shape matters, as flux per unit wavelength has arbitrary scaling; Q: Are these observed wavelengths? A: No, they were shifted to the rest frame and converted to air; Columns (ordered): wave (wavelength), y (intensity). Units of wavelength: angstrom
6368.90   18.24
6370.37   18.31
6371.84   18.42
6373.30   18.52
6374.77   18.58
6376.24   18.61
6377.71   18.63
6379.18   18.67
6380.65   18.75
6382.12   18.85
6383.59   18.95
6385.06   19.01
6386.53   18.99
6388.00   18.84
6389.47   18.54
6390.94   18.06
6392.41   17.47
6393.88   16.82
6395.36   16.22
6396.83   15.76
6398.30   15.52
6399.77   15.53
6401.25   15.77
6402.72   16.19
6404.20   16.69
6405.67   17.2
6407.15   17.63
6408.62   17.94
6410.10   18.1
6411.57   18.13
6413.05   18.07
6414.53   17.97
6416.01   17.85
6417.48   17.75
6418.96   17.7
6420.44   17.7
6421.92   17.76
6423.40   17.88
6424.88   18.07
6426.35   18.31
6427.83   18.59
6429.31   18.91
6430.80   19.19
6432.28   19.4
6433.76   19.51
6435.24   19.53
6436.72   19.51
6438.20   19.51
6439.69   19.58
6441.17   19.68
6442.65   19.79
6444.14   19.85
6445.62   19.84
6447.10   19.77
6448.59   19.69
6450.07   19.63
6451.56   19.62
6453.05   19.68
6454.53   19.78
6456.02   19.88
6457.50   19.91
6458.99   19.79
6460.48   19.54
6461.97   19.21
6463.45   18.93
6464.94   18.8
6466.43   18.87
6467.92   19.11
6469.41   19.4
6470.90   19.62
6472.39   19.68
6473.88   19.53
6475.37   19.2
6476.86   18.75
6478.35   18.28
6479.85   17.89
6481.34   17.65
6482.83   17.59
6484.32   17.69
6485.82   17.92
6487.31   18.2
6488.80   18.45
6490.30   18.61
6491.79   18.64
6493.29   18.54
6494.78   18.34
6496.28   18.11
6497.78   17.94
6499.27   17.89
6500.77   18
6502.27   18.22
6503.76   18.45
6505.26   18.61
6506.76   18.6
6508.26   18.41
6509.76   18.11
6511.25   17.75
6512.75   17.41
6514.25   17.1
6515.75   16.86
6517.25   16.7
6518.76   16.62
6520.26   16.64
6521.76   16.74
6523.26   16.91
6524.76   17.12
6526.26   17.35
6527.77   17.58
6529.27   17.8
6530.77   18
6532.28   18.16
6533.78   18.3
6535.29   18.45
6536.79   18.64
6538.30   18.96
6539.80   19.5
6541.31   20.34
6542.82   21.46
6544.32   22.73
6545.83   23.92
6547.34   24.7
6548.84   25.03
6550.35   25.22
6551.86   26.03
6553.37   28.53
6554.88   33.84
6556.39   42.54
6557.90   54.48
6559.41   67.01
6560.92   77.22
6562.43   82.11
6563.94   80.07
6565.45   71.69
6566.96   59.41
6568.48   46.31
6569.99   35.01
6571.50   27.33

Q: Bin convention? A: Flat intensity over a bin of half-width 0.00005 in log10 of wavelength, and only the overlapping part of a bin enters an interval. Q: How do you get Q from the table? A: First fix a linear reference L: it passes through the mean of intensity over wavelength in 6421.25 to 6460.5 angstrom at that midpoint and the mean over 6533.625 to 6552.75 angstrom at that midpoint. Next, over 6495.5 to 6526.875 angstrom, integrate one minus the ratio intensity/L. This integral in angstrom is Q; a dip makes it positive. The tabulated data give 5.2 angstrom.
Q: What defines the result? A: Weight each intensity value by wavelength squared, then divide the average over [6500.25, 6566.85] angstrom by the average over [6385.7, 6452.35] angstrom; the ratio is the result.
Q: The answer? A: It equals 1.59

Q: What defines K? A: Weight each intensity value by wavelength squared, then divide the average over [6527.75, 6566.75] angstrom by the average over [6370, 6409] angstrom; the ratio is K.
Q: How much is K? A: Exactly 2.08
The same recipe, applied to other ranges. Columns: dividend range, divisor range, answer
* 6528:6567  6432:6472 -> 1.86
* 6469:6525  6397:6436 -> 1.04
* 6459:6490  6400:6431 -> 1.08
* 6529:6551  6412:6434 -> 1.18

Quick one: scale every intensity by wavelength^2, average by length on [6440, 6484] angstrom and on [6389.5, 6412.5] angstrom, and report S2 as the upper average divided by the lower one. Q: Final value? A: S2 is 1.16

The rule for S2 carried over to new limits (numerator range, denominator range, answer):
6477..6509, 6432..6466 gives 0.94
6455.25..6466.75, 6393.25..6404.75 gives 1.23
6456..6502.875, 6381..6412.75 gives 1.10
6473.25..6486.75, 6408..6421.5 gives 1.04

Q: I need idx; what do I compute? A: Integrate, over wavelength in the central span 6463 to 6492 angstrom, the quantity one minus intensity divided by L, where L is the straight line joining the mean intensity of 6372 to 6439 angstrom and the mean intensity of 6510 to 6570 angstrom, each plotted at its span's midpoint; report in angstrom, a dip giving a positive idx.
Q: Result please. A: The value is 7.0 angstrom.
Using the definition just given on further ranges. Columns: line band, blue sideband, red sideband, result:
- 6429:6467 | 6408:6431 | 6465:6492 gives -2.4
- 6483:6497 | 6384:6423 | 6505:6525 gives -0.7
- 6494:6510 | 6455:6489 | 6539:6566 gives 5.2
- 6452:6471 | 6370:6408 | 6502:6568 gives 3.0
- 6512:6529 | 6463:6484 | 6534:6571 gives 7.6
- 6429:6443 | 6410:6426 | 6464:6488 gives -1.0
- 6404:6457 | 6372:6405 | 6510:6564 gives 4.2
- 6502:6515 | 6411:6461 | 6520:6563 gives 3.8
